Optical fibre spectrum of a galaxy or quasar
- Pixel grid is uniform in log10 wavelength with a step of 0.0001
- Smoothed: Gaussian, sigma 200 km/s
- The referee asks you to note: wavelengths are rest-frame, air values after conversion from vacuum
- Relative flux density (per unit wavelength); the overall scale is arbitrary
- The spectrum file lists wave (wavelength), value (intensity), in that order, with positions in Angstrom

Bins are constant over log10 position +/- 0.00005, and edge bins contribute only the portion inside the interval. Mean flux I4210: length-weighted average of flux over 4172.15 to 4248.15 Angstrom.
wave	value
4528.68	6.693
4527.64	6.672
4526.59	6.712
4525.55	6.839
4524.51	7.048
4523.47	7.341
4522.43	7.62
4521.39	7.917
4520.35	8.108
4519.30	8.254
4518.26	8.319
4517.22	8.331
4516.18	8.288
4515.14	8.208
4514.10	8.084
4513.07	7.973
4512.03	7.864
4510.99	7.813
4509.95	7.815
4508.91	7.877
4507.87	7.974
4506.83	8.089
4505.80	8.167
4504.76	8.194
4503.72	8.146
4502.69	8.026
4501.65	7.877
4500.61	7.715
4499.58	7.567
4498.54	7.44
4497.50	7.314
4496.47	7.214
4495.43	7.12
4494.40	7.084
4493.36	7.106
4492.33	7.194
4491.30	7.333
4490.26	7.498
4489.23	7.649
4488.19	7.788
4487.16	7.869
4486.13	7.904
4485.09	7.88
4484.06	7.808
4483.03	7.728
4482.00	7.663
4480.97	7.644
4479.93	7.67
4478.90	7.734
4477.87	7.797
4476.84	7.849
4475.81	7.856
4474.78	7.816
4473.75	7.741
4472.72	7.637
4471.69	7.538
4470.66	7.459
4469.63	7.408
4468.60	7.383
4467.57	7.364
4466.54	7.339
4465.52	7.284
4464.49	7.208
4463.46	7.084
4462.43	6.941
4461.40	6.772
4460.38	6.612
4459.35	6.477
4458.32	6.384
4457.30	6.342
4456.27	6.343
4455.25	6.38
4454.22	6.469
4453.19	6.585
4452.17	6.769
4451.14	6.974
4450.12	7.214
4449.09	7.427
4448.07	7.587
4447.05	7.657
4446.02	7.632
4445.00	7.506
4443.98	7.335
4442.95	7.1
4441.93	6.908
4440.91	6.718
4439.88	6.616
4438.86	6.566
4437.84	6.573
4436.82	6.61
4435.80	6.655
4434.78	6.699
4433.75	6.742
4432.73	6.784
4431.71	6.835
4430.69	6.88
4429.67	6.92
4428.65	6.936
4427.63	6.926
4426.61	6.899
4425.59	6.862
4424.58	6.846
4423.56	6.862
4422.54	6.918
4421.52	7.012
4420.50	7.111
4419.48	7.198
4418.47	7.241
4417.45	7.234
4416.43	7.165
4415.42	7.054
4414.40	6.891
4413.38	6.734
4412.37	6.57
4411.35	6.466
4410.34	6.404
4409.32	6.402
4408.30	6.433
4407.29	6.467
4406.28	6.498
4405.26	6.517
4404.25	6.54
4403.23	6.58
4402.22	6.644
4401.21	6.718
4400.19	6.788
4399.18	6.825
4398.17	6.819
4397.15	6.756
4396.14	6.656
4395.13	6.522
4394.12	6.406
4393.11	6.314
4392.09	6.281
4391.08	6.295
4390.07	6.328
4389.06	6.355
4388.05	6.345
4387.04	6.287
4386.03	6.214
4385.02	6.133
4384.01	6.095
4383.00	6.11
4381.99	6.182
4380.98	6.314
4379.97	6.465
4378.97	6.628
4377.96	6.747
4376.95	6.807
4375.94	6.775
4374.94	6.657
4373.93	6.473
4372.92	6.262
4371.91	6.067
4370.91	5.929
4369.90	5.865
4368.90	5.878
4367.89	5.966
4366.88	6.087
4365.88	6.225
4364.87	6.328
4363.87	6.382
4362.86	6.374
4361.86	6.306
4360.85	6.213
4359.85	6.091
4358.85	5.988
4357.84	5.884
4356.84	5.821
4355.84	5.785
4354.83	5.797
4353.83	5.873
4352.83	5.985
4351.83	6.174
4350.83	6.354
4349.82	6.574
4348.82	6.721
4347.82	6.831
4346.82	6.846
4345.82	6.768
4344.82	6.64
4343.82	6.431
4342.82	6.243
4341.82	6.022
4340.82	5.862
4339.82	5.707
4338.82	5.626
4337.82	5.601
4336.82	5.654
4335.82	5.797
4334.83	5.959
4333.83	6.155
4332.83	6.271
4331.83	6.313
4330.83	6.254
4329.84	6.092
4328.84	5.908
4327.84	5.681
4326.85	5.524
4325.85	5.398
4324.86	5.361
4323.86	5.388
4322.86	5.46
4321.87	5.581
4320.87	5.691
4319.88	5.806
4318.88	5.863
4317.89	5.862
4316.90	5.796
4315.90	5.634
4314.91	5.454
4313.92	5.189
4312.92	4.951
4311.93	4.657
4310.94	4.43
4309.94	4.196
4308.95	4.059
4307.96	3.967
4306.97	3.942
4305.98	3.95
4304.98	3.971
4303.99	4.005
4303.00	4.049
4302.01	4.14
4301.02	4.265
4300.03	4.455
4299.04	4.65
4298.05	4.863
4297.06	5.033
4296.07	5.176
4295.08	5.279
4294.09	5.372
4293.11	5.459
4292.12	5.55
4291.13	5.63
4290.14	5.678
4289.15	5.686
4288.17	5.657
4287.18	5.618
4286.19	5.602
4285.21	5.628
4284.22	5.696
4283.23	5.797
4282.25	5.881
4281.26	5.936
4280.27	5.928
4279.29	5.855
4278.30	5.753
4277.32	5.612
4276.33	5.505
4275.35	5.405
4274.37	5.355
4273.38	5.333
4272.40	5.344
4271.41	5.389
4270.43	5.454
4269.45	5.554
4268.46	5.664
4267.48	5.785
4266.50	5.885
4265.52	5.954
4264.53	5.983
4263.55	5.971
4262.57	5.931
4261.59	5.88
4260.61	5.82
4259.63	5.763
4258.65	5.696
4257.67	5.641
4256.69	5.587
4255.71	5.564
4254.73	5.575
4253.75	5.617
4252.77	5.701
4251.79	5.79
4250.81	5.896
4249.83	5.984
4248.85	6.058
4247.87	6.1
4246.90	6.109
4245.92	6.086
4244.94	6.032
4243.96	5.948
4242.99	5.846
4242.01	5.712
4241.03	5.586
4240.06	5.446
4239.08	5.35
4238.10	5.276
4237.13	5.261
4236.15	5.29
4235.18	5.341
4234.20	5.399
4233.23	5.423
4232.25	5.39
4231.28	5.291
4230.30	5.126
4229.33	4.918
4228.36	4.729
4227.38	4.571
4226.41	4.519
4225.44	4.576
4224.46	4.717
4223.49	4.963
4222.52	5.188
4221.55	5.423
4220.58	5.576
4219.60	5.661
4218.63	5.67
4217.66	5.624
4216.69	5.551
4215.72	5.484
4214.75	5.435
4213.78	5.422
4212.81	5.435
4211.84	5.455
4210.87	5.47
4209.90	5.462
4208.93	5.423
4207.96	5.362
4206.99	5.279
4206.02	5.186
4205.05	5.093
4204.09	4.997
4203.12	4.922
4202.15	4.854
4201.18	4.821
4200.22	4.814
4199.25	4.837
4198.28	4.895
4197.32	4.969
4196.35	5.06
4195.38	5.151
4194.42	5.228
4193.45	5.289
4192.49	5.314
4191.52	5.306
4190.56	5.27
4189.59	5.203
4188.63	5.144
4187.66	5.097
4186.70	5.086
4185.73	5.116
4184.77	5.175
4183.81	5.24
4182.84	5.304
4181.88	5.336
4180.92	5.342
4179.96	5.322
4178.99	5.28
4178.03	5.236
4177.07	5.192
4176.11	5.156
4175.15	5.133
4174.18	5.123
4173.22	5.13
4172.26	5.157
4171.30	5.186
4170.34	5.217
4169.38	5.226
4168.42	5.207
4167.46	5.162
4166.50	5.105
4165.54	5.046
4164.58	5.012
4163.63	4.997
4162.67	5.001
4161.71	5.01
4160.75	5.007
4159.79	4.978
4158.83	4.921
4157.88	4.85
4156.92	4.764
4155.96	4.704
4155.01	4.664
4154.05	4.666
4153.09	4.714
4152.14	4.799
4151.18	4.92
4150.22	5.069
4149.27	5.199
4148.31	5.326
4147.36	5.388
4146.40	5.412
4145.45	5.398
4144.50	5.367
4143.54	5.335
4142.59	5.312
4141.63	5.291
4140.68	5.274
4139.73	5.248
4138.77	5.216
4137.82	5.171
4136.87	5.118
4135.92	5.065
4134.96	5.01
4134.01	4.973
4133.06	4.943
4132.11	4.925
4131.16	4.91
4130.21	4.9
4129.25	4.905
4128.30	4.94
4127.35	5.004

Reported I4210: 5.27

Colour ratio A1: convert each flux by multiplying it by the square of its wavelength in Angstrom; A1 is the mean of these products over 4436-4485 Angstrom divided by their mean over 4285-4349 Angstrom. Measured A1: 1.41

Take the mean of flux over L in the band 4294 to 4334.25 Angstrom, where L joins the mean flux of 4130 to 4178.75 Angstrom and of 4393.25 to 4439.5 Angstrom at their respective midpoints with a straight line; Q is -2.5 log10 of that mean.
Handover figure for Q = 0.19 mag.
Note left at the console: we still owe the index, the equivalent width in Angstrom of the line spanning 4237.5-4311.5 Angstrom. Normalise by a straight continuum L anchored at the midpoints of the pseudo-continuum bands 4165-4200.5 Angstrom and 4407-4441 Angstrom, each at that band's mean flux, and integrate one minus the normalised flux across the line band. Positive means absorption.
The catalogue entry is 4.7 Angstrom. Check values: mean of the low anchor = 5.16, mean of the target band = 5.4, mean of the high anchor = 6.8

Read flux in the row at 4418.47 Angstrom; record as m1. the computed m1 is 7.241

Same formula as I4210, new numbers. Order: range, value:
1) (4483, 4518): 7.77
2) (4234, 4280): 5.69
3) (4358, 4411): 6.38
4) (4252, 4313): 5.29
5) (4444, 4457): 7.05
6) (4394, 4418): 6.68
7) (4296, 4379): 5.7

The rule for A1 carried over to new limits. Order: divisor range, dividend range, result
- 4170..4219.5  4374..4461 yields 1.43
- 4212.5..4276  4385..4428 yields 1.30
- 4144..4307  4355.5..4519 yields 1.46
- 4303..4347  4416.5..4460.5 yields 1.33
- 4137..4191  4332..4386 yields 1.33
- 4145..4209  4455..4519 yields 1.71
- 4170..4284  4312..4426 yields 1.24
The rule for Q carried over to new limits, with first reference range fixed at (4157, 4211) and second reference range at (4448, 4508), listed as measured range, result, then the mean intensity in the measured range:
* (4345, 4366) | 0.03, 6.26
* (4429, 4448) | 0.02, 6.94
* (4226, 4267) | 0.00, 5.6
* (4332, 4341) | 0.08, 5.86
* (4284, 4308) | 0.21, 4.94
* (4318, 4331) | 0.10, 5.69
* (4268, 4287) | 0.05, 5.61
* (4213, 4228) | 0.04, 5.22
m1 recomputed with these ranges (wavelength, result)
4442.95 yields 7.1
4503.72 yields 8.146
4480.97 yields 7.644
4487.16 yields 7.869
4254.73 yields 5.575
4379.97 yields 6.465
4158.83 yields 4.921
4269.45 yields 5.554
